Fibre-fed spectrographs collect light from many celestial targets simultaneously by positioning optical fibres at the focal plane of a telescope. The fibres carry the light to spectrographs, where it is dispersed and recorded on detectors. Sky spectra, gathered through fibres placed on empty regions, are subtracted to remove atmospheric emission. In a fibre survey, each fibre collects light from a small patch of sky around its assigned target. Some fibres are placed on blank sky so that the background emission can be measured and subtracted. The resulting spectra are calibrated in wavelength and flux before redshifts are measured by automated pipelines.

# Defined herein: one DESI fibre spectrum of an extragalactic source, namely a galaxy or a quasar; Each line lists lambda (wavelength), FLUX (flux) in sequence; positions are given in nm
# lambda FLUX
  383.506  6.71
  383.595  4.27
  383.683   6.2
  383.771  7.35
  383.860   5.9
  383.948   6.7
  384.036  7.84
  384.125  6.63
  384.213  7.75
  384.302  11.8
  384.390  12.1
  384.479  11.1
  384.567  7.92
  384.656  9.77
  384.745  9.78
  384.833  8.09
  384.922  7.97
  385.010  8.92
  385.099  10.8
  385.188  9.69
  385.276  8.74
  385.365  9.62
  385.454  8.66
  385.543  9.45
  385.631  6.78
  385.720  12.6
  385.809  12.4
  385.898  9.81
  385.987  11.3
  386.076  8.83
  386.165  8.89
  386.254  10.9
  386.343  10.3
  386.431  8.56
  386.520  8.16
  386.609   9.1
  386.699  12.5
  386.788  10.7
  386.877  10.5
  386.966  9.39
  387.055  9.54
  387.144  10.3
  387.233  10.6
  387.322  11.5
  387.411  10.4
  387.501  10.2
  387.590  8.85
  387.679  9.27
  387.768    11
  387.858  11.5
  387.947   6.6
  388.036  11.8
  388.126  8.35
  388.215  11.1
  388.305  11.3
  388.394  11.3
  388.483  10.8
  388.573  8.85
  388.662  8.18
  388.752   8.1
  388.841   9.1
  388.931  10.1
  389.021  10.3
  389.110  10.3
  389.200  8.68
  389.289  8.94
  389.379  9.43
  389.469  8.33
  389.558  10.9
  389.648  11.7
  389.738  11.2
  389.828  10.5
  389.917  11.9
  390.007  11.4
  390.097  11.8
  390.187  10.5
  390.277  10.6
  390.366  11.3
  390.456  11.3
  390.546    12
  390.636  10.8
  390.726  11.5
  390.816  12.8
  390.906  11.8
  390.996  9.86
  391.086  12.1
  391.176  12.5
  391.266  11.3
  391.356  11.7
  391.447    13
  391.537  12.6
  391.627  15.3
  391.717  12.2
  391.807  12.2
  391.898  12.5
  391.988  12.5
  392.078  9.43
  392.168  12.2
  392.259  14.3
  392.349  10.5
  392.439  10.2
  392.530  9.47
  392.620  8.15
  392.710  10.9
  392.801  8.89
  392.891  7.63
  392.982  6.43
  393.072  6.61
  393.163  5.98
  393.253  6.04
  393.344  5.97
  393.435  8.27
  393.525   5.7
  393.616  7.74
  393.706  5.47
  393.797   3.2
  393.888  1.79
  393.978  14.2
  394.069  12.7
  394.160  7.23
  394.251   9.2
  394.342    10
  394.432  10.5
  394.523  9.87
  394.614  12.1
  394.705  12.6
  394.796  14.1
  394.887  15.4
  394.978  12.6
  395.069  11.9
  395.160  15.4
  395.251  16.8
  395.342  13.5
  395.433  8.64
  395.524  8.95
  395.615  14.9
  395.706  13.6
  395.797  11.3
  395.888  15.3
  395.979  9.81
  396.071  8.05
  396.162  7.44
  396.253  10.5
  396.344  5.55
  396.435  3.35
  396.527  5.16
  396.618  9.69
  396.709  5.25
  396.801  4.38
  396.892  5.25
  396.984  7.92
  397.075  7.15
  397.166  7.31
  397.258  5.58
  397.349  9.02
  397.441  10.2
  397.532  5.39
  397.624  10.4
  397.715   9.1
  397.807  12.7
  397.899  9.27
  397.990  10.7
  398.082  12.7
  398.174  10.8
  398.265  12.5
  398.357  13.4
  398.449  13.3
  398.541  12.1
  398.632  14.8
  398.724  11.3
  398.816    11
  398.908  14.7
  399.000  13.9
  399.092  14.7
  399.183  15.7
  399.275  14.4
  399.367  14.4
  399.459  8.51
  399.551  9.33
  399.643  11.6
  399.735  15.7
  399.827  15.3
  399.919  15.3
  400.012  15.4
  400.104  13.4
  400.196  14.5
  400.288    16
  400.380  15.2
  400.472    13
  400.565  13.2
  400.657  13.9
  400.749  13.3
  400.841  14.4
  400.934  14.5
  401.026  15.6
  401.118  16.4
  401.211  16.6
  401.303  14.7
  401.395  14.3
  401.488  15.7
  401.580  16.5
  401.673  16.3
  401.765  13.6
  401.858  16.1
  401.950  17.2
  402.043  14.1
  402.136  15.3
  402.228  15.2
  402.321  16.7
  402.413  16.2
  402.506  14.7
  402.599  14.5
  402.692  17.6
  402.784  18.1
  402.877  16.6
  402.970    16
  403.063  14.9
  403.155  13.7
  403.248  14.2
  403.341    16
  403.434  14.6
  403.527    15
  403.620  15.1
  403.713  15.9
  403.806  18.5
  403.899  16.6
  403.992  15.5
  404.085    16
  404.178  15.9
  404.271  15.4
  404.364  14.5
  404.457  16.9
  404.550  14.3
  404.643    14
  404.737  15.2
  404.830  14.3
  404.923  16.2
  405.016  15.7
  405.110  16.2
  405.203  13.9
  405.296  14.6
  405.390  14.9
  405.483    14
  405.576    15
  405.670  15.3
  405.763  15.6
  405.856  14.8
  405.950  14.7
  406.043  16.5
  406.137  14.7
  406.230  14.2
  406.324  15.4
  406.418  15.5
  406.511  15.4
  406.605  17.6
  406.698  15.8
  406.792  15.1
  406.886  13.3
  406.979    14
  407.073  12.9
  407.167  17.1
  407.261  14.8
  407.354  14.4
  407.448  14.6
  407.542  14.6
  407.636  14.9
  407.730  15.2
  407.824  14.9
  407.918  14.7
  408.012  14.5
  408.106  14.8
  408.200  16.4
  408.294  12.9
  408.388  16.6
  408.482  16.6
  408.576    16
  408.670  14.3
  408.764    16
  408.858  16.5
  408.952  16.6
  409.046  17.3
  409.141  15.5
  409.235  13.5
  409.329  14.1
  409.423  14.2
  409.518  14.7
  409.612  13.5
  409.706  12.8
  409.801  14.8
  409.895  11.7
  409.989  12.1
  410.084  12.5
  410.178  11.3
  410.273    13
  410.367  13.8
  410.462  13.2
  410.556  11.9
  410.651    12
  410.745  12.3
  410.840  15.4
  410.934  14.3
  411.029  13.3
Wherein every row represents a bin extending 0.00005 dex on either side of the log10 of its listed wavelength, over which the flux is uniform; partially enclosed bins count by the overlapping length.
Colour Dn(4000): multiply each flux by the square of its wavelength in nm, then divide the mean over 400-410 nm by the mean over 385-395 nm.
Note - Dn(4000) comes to 1.61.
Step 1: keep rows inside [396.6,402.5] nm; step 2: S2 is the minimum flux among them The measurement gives 4.38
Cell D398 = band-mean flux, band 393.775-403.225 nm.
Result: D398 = 12.3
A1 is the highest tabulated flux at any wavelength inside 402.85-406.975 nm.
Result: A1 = 18.5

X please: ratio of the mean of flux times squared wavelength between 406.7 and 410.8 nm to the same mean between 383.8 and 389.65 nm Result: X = 1.7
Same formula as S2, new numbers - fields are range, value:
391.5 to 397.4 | 1.79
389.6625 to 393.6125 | 5.7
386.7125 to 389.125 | 6.6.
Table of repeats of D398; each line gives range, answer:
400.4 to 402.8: 15.3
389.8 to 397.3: 10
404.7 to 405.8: 15.1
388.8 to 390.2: 10.3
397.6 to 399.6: 12.3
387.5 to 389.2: 9.8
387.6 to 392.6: 10.9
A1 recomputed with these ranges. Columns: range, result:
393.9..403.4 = 18.1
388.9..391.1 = 12.8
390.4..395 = 15.4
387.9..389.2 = 11.8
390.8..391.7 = 15.3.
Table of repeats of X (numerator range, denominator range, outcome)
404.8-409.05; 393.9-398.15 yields 1.61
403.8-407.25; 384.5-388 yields 1.72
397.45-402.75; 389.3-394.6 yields 1.43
